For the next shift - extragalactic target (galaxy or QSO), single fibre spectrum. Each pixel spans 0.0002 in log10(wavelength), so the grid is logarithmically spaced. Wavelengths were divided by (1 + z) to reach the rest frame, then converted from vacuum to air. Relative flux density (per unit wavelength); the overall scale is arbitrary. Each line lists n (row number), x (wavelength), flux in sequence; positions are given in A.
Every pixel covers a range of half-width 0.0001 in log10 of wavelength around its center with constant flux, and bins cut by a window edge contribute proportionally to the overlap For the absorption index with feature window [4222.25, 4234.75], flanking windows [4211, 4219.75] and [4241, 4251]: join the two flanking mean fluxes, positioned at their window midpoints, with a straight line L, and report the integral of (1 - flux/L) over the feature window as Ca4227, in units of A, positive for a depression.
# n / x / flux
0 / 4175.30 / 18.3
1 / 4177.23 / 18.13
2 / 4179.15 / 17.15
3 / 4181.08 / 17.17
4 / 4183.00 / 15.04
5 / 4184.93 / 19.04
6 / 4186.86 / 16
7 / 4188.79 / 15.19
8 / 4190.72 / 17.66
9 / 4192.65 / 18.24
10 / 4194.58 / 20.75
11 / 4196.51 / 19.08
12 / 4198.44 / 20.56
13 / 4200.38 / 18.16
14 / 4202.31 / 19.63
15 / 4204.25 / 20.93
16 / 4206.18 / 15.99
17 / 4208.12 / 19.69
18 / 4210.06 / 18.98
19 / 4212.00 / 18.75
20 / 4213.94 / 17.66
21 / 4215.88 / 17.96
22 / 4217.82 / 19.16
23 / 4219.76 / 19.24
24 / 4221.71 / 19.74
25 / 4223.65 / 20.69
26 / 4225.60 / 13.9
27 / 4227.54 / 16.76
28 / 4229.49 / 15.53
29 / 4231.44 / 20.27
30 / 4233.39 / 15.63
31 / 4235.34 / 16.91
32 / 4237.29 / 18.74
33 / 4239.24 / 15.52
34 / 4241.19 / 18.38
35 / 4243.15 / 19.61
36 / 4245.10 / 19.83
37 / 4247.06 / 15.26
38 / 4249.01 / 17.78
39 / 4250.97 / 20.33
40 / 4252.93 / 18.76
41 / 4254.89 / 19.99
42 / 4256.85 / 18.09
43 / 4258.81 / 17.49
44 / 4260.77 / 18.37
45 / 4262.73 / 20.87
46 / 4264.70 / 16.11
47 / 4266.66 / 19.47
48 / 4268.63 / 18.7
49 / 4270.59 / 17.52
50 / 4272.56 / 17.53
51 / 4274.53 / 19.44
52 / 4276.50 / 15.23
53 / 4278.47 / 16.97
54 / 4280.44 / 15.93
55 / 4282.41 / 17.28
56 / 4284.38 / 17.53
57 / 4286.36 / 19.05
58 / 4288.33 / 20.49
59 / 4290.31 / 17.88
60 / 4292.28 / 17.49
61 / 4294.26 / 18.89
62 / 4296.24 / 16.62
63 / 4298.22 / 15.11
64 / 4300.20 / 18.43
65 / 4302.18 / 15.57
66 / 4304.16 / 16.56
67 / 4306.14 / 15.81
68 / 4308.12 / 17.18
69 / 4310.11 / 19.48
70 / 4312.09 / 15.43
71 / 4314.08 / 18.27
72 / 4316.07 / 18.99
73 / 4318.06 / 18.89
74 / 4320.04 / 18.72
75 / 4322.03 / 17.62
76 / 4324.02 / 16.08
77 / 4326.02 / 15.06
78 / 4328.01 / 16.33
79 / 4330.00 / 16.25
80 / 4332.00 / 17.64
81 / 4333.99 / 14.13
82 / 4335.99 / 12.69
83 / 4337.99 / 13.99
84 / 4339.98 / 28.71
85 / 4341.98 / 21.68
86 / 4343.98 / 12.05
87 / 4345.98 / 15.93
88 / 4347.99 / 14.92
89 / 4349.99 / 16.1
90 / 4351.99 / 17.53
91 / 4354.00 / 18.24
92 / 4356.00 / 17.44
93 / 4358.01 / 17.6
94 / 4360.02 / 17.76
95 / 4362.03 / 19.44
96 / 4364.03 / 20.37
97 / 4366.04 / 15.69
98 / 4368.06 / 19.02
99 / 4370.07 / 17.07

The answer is 0.8 A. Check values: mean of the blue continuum 18.5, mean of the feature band 17.2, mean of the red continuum 18.4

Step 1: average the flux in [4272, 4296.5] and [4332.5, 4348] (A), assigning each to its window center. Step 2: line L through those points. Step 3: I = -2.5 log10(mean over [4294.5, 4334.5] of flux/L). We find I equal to 0.02 mag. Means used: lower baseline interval 17.8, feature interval 17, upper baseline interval 16.9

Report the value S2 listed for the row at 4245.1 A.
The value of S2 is 19.83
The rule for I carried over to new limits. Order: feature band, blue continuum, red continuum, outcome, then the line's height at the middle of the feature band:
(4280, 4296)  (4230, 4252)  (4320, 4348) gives -0.04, 17.4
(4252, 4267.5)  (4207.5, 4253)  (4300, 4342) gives -0.05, 17.8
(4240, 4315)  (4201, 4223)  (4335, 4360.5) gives 0.02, 18.1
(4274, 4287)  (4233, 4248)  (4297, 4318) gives 0.01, 17.3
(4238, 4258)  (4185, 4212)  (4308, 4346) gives -0.02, 18.1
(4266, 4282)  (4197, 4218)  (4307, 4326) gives 0.04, 18.1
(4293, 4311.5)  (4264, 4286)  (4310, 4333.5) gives 0.02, 17.3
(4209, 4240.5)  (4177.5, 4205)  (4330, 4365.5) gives 0.01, 18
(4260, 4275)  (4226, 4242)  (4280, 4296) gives -0.05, 17.7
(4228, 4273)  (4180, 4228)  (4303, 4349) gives -0.02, 17.8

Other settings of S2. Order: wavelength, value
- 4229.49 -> 15.53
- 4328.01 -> 16.33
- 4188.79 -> 15.19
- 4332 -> 17.64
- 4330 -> 16.25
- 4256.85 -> 18.09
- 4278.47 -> 16.97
